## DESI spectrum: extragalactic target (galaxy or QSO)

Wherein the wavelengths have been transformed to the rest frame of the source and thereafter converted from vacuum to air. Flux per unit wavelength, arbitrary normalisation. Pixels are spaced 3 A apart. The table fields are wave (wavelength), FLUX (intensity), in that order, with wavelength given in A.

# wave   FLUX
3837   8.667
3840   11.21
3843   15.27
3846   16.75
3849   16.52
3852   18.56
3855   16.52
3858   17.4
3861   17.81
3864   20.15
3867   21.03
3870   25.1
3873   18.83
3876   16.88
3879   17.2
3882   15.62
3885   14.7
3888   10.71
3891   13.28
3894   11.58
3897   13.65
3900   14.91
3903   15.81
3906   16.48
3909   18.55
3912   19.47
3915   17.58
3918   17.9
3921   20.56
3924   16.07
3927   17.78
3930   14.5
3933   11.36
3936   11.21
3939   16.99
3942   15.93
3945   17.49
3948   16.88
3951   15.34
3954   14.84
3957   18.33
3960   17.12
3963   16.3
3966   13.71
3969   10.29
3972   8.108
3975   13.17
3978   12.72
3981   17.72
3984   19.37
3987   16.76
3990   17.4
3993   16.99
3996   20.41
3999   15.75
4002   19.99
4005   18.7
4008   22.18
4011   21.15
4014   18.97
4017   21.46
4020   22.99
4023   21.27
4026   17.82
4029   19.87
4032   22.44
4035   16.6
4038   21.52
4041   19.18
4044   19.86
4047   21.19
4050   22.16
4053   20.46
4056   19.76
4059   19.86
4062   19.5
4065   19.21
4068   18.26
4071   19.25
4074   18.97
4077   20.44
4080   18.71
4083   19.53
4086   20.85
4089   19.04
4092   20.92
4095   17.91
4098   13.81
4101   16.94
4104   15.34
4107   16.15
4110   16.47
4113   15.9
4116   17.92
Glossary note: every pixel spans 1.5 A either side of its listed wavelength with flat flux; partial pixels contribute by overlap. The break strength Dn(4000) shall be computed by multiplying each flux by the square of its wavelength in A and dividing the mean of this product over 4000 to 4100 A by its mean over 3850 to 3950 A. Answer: 1.28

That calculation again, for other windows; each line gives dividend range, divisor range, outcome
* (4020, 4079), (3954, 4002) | 1.31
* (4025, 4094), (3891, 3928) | 1.29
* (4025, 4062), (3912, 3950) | 1.30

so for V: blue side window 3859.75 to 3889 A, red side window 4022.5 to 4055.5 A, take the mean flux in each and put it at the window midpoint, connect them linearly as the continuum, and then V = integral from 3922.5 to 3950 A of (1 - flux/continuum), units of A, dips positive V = 5.0 A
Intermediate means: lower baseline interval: 17.9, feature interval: 15.4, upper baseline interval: 20.2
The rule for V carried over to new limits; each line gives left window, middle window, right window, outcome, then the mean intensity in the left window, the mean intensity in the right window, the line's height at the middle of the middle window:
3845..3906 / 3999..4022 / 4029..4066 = -1.3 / 16.6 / 20.1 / 19.4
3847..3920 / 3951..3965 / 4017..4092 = 1.4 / 17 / 20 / 18.3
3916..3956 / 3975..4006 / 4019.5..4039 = 1.9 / 16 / 20.2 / 18.4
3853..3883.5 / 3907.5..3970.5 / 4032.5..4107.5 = 9.1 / 18.7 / 19.1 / 18.8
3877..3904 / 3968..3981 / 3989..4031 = 4.5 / 14.2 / 19.7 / 18.1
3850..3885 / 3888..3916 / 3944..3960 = 3.6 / 18.4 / 16.6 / 17.7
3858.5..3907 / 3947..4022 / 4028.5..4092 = 5.6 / 16.5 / 19.9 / 18.4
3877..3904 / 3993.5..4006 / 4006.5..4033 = 0.8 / 14.2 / 20.9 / 19.8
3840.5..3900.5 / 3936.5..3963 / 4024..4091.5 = 2.3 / 16.6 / 19.8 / 17.9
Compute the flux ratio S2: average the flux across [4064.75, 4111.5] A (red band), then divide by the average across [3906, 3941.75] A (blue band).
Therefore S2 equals 1.10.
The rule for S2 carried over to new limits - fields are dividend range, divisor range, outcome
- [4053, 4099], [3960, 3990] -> 1.32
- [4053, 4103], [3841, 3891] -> 1.10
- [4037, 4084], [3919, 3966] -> 1.24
